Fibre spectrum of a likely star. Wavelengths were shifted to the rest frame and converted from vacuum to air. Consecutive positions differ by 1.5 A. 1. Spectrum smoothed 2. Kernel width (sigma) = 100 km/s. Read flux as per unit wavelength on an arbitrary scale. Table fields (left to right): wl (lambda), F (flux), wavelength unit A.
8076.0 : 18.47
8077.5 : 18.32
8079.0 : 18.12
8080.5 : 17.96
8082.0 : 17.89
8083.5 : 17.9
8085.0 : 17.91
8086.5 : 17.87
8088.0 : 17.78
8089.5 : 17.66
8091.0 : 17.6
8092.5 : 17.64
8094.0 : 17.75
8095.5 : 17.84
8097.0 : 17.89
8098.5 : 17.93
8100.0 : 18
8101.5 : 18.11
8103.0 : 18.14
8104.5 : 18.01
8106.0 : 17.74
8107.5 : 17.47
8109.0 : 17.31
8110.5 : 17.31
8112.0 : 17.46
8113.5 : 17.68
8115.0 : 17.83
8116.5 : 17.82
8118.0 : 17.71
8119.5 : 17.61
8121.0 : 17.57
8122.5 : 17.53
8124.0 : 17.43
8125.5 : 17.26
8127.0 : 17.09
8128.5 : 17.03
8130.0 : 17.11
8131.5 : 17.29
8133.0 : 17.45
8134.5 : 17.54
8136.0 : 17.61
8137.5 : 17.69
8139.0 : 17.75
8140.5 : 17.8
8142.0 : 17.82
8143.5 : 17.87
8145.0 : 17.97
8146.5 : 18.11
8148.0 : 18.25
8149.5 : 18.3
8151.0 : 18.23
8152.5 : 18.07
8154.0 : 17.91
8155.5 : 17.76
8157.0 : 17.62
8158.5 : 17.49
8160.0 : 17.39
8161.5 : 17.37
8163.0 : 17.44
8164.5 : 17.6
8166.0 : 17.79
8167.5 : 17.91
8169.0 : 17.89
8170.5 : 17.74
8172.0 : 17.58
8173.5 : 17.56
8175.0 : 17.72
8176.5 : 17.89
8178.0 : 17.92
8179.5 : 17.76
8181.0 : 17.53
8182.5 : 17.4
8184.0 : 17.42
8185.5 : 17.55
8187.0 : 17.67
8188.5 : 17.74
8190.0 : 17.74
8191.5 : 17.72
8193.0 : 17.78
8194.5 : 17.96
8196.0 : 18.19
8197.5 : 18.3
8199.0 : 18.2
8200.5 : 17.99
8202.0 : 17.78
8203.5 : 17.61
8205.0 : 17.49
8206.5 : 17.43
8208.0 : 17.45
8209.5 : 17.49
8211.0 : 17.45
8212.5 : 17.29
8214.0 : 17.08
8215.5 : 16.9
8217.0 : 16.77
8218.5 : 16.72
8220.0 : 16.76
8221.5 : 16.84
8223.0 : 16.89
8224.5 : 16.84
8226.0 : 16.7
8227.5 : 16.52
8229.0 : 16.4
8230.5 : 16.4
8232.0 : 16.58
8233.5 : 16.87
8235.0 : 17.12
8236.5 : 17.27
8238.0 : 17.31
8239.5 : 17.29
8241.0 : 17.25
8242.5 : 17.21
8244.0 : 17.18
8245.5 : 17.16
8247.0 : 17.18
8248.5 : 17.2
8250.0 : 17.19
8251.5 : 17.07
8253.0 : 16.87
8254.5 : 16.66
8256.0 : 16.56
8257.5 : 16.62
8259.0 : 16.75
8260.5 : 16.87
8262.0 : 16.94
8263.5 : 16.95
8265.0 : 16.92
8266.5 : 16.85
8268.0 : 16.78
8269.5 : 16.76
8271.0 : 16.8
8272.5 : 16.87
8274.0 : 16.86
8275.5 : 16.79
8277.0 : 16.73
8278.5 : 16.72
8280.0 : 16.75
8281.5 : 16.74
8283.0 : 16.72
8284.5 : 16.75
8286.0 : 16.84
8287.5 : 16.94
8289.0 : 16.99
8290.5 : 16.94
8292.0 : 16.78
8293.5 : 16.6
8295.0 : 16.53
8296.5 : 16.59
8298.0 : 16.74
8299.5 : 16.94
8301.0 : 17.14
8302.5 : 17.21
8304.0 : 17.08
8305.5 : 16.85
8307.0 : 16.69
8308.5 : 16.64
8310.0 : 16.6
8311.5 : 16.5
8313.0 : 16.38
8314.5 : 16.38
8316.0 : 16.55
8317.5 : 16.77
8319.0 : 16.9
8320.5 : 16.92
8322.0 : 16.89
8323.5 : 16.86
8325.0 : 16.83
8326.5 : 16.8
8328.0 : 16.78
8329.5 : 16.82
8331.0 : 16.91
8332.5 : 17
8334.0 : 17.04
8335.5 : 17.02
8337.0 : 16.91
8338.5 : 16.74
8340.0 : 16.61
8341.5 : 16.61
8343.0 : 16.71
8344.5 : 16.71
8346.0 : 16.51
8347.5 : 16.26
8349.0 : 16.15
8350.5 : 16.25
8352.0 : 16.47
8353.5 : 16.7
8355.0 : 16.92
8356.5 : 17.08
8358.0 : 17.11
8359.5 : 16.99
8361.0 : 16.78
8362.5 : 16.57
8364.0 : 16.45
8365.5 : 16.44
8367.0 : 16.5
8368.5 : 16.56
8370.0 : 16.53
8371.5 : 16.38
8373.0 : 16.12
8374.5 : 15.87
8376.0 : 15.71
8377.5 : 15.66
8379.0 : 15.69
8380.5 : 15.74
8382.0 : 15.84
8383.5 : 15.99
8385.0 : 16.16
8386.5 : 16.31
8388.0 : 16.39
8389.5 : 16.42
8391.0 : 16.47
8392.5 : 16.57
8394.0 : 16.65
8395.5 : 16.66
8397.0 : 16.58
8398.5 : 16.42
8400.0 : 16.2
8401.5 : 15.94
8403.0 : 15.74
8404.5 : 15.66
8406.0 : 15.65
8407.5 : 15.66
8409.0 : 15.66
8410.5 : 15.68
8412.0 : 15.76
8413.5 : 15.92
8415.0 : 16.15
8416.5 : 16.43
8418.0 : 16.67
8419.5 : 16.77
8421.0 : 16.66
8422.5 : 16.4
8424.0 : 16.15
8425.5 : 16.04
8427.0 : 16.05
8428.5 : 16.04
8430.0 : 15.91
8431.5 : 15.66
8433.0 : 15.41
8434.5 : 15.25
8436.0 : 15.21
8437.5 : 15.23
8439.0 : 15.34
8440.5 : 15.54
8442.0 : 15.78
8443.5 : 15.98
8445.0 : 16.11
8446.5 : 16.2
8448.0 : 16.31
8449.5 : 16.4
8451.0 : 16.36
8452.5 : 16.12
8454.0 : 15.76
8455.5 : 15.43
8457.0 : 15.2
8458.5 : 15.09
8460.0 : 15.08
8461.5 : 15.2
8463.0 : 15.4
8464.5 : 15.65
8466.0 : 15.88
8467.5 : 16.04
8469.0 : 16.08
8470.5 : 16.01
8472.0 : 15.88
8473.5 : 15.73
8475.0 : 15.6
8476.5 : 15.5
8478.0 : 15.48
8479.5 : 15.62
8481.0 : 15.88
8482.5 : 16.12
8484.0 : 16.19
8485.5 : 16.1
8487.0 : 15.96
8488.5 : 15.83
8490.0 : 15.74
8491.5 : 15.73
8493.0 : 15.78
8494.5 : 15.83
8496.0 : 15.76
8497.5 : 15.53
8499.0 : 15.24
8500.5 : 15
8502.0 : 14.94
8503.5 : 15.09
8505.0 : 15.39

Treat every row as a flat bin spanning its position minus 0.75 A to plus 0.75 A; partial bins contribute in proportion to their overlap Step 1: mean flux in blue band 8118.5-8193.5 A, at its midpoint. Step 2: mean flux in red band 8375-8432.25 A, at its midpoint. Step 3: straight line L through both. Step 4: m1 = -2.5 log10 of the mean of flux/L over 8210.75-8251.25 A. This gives 0.01 mag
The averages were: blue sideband 17.7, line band 17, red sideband 16.1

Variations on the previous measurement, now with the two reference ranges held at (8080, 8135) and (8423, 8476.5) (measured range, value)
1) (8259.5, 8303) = -0.01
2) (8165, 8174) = -0.03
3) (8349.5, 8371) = -0.03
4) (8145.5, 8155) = -0.04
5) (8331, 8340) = -0.03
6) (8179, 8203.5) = -0.04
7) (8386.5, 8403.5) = -0.02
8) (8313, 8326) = -0.02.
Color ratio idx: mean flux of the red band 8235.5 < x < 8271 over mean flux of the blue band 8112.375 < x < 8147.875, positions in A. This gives 0.97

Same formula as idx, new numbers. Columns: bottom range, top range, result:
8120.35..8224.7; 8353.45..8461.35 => 0.91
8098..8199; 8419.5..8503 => 0.89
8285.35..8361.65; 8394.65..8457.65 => 0.95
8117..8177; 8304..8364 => 0.95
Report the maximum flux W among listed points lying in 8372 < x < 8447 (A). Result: 16.77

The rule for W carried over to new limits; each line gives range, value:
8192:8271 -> 18.3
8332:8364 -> 17.11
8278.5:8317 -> 17.21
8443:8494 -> 16.4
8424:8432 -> 16.15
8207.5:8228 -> 17.49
